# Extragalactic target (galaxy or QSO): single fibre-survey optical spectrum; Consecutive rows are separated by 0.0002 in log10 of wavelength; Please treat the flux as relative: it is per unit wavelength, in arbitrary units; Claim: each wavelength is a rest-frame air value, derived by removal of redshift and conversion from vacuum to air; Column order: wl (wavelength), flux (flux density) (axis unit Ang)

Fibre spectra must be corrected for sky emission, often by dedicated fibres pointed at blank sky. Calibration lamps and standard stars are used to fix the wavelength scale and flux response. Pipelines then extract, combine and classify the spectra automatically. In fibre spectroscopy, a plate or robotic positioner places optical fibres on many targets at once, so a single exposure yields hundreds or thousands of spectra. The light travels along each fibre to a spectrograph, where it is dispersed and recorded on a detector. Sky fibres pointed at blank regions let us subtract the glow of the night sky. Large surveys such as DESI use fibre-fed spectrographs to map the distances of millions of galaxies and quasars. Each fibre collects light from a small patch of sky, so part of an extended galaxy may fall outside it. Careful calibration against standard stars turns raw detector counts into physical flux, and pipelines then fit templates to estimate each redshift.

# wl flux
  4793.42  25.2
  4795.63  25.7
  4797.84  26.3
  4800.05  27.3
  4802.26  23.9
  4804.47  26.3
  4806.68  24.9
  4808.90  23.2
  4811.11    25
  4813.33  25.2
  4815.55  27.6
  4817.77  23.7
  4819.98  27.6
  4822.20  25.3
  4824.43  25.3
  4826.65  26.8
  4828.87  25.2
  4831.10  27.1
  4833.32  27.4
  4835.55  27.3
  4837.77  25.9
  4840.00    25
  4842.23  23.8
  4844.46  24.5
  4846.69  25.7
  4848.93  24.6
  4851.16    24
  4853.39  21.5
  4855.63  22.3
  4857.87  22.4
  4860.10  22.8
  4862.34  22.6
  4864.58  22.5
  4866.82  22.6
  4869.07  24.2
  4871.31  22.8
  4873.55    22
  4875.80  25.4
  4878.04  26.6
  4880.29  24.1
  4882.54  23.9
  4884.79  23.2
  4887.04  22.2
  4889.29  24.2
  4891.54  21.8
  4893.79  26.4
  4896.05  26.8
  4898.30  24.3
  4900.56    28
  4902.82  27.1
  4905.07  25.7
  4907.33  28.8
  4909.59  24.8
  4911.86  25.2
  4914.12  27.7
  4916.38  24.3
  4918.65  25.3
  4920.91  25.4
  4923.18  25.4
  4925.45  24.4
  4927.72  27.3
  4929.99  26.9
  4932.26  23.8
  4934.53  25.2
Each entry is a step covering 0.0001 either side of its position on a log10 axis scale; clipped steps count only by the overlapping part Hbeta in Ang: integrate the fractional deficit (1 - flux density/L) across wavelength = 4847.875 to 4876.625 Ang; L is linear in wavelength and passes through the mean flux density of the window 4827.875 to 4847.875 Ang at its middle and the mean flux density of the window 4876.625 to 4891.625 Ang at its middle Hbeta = 2.02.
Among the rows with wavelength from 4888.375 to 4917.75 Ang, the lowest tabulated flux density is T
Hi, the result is 21.8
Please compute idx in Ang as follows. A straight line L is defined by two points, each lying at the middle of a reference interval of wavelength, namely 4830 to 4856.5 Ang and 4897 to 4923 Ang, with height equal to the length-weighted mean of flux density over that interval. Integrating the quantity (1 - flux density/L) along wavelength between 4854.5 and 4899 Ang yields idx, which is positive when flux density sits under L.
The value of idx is 3.23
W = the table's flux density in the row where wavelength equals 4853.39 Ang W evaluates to 21.5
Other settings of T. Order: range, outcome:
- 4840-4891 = 21.5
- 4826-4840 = 25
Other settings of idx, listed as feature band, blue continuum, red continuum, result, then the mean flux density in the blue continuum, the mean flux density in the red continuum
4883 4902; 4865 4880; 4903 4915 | 0.51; 23.9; 26.5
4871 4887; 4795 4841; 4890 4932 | 1.16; 25.8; 25.8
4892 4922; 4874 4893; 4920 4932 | -1.38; 23.9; 25.7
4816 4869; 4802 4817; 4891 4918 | 1.72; 25.2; 26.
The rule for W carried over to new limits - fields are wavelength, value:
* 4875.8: 25.4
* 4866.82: 22.6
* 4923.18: 25.4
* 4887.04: 22.2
